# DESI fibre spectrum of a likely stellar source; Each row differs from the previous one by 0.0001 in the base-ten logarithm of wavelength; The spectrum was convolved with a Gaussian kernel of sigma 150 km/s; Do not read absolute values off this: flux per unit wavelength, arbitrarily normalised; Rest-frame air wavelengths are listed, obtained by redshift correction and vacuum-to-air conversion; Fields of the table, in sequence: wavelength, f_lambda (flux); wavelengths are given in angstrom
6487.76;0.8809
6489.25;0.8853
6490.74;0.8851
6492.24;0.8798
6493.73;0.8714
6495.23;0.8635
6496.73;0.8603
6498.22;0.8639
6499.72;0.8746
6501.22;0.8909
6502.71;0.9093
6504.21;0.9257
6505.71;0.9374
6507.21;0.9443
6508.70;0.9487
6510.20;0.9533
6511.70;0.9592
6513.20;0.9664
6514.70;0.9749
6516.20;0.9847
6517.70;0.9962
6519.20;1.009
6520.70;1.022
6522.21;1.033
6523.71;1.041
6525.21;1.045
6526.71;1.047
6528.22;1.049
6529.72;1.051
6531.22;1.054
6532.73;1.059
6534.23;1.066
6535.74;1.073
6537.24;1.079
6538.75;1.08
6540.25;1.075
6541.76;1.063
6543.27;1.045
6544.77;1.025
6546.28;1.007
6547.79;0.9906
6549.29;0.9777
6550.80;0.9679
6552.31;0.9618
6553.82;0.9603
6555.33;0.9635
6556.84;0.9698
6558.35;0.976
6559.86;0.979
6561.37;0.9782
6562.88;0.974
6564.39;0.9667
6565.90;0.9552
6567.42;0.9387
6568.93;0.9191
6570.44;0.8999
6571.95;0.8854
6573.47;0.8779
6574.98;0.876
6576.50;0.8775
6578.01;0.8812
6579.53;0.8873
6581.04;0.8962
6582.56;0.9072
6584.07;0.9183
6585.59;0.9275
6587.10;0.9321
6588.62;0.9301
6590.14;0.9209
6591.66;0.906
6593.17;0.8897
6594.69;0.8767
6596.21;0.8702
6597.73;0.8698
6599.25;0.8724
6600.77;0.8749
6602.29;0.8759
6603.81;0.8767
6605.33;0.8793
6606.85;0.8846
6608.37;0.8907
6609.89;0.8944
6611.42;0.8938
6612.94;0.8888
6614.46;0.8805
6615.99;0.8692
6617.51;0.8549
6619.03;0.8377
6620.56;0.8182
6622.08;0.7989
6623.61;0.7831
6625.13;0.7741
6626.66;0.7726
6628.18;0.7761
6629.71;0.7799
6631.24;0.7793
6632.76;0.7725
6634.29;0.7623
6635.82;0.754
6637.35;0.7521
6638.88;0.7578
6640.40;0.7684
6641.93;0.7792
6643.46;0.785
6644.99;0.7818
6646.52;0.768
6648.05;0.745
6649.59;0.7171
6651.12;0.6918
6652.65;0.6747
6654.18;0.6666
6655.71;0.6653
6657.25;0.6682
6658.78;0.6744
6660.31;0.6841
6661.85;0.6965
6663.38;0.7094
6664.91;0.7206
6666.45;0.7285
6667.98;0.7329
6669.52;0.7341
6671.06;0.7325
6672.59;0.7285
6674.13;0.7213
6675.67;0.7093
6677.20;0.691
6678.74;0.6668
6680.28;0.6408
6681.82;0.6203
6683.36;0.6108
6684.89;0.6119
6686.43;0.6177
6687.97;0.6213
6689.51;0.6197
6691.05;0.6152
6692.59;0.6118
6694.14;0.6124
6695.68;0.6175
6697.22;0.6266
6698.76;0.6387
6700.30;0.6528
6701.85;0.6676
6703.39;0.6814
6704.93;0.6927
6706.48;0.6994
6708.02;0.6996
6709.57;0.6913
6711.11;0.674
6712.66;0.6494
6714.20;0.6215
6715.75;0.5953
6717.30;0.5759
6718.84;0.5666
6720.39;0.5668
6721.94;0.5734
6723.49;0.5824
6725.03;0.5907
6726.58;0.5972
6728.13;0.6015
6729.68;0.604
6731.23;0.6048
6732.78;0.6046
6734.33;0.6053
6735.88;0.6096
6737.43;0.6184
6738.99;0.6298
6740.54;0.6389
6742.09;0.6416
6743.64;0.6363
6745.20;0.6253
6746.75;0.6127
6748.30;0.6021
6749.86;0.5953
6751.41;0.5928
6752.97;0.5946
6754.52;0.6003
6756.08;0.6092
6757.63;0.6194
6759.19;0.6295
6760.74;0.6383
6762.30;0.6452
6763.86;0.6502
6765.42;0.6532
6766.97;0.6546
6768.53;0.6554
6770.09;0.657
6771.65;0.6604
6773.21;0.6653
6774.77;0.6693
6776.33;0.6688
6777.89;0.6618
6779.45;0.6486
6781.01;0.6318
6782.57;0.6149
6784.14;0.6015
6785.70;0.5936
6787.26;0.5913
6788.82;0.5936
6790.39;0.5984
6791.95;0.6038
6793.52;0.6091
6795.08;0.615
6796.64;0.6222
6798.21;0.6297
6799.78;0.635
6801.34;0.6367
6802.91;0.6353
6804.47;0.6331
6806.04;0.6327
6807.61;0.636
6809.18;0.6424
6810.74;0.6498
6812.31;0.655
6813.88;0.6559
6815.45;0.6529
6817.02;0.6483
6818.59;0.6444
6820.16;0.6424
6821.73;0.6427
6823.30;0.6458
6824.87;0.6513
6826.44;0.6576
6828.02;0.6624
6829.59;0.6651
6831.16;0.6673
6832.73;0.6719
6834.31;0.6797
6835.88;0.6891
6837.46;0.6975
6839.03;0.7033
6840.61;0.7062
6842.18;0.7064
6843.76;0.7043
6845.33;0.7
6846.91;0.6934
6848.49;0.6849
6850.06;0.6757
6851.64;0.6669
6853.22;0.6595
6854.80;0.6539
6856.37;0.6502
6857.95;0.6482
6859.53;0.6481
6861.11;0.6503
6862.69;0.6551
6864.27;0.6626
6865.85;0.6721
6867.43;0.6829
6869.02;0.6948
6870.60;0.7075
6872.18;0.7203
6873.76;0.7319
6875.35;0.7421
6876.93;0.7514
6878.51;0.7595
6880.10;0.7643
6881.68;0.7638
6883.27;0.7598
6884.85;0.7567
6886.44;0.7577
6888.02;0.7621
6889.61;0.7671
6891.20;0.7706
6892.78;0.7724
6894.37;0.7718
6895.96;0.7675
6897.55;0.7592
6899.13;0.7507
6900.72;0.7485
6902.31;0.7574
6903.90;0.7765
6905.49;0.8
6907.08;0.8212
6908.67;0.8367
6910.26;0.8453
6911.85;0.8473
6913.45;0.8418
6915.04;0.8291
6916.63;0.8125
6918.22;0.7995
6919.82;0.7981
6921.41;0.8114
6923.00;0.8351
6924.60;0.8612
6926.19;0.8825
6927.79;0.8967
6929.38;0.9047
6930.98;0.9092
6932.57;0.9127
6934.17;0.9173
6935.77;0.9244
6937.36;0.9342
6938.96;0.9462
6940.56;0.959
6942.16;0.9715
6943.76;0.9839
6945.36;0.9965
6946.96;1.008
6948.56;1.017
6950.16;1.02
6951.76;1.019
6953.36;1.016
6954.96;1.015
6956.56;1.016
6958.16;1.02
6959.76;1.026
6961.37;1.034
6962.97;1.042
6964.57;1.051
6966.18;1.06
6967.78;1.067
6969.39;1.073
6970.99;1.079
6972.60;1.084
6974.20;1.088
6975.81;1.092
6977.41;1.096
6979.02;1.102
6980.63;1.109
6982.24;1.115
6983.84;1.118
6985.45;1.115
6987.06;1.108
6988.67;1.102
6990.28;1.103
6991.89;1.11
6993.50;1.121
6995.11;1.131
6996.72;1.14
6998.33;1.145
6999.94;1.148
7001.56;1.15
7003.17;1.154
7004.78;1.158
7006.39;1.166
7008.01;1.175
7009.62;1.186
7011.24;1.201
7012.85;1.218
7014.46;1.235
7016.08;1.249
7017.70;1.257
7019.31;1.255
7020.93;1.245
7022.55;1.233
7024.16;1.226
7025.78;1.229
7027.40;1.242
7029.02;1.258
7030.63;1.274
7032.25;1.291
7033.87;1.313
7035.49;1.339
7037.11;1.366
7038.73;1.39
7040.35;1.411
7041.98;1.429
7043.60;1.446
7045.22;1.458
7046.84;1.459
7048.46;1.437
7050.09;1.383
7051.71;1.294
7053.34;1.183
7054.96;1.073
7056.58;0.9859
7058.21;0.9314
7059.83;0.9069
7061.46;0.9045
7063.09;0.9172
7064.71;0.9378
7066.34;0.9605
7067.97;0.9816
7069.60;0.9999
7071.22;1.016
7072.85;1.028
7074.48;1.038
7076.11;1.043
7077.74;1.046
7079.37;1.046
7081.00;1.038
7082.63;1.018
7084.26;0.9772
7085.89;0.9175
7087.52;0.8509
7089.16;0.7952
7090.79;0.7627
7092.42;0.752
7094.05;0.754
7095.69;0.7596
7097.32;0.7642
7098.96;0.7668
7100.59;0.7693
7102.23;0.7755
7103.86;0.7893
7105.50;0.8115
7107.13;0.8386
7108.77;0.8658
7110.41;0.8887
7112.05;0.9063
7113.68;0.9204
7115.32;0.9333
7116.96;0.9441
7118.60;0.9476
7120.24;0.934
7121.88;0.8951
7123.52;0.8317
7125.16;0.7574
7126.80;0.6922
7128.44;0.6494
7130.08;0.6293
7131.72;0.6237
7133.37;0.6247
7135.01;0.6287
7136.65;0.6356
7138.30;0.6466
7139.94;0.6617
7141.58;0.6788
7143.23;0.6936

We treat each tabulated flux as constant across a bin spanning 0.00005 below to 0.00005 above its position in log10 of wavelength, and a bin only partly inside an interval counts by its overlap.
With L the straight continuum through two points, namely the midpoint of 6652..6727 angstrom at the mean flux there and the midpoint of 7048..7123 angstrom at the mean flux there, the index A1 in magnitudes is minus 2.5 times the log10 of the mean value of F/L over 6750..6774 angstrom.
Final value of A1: 0.12 mag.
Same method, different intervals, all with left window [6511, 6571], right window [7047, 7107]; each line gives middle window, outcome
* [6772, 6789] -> 0.48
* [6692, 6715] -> 0.45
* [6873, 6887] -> 0.28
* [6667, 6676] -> 0.34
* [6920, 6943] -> 0.08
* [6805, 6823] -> 0.46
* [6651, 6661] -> 0.42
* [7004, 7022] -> -0.25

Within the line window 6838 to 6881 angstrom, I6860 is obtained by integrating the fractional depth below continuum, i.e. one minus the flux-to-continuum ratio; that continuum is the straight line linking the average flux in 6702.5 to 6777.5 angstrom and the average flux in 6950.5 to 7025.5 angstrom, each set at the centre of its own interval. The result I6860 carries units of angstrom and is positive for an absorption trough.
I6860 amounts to 8.6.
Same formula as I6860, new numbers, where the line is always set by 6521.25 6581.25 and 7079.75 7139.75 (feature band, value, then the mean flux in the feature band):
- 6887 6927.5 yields 3.3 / 0.802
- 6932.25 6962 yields -4.4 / 0.987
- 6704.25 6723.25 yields 6.2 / 0.632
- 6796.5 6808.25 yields 3.5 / 0.633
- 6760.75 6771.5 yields 3.1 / 0.652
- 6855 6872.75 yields 4.3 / 0.671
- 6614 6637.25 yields 4.0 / 0.798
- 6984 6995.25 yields -3.5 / 1.11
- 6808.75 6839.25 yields 8.1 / 0.661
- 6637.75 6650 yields 2.5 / 0.764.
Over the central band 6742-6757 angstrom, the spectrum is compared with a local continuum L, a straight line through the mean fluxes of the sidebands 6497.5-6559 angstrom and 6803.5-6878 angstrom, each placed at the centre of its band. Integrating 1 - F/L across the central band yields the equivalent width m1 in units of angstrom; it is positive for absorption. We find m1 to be 3.1 angstrom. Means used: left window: 0.996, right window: 0.673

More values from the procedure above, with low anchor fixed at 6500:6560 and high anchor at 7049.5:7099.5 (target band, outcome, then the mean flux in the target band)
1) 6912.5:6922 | 1.5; 0.816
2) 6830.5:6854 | 7.0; 0.687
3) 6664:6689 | 7.8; 0.68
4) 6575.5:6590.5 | 1.4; 0.907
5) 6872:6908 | 7.8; 0.763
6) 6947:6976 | -2.2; 1.04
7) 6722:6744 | 8.4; 0.61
